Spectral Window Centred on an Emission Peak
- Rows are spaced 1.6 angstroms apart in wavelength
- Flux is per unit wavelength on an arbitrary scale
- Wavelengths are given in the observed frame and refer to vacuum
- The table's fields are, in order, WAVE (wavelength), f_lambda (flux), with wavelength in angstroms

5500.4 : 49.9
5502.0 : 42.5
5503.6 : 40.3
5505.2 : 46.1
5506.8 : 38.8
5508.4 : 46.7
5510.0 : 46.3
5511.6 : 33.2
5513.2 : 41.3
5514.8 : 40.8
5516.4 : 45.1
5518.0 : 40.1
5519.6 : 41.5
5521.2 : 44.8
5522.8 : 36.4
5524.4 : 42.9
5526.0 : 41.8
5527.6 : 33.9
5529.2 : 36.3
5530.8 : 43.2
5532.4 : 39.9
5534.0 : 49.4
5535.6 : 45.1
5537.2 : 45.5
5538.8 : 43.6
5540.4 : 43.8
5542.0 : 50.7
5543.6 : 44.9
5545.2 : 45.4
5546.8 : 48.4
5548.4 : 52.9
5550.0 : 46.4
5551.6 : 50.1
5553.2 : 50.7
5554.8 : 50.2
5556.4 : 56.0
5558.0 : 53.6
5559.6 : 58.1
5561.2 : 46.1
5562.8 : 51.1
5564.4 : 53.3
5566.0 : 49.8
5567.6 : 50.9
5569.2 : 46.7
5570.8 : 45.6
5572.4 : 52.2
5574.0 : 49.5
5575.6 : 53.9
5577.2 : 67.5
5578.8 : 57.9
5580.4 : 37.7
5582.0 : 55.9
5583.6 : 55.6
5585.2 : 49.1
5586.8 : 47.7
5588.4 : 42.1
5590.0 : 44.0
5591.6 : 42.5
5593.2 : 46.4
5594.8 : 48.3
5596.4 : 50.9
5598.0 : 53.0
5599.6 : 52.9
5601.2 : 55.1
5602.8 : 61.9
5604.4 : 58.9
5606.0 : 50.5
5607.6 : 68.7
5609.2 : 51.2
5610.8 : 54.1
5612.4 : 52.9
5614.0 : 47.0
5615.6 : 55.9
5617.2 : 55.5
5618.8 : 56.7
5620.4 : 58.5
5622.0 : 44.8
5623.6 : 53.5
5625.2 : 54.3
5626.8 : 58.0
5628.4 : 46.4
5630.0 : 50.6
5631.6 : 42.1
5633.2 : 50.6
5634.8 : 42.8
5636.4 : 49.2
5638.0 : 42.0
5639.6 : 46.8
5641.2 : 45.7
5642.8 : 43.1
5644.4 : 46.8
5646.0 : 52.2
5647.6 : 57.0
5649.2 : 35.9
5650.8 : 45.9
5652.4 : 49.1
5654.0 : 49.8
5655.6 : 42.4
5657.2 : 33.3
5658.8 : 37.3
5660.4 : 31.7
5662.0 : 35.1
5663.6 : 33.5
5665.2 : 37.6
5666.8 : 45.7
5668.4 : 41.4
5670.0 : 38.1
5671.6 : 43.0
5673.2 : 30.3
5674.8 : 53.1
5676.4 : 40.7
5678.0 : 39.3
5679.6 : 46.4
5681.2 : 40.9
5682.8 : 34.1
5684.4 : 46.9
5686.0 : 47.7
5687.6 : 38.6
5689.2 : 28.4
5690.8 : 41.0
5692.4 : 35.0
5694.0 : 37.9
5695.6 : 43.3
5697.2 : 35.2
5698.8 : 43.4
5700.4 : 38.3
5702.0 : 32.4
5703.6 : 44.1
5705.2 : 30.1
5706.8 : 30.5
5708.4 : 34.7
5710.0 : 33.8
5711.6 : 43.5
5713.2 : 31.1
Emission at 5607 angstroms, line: C III]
